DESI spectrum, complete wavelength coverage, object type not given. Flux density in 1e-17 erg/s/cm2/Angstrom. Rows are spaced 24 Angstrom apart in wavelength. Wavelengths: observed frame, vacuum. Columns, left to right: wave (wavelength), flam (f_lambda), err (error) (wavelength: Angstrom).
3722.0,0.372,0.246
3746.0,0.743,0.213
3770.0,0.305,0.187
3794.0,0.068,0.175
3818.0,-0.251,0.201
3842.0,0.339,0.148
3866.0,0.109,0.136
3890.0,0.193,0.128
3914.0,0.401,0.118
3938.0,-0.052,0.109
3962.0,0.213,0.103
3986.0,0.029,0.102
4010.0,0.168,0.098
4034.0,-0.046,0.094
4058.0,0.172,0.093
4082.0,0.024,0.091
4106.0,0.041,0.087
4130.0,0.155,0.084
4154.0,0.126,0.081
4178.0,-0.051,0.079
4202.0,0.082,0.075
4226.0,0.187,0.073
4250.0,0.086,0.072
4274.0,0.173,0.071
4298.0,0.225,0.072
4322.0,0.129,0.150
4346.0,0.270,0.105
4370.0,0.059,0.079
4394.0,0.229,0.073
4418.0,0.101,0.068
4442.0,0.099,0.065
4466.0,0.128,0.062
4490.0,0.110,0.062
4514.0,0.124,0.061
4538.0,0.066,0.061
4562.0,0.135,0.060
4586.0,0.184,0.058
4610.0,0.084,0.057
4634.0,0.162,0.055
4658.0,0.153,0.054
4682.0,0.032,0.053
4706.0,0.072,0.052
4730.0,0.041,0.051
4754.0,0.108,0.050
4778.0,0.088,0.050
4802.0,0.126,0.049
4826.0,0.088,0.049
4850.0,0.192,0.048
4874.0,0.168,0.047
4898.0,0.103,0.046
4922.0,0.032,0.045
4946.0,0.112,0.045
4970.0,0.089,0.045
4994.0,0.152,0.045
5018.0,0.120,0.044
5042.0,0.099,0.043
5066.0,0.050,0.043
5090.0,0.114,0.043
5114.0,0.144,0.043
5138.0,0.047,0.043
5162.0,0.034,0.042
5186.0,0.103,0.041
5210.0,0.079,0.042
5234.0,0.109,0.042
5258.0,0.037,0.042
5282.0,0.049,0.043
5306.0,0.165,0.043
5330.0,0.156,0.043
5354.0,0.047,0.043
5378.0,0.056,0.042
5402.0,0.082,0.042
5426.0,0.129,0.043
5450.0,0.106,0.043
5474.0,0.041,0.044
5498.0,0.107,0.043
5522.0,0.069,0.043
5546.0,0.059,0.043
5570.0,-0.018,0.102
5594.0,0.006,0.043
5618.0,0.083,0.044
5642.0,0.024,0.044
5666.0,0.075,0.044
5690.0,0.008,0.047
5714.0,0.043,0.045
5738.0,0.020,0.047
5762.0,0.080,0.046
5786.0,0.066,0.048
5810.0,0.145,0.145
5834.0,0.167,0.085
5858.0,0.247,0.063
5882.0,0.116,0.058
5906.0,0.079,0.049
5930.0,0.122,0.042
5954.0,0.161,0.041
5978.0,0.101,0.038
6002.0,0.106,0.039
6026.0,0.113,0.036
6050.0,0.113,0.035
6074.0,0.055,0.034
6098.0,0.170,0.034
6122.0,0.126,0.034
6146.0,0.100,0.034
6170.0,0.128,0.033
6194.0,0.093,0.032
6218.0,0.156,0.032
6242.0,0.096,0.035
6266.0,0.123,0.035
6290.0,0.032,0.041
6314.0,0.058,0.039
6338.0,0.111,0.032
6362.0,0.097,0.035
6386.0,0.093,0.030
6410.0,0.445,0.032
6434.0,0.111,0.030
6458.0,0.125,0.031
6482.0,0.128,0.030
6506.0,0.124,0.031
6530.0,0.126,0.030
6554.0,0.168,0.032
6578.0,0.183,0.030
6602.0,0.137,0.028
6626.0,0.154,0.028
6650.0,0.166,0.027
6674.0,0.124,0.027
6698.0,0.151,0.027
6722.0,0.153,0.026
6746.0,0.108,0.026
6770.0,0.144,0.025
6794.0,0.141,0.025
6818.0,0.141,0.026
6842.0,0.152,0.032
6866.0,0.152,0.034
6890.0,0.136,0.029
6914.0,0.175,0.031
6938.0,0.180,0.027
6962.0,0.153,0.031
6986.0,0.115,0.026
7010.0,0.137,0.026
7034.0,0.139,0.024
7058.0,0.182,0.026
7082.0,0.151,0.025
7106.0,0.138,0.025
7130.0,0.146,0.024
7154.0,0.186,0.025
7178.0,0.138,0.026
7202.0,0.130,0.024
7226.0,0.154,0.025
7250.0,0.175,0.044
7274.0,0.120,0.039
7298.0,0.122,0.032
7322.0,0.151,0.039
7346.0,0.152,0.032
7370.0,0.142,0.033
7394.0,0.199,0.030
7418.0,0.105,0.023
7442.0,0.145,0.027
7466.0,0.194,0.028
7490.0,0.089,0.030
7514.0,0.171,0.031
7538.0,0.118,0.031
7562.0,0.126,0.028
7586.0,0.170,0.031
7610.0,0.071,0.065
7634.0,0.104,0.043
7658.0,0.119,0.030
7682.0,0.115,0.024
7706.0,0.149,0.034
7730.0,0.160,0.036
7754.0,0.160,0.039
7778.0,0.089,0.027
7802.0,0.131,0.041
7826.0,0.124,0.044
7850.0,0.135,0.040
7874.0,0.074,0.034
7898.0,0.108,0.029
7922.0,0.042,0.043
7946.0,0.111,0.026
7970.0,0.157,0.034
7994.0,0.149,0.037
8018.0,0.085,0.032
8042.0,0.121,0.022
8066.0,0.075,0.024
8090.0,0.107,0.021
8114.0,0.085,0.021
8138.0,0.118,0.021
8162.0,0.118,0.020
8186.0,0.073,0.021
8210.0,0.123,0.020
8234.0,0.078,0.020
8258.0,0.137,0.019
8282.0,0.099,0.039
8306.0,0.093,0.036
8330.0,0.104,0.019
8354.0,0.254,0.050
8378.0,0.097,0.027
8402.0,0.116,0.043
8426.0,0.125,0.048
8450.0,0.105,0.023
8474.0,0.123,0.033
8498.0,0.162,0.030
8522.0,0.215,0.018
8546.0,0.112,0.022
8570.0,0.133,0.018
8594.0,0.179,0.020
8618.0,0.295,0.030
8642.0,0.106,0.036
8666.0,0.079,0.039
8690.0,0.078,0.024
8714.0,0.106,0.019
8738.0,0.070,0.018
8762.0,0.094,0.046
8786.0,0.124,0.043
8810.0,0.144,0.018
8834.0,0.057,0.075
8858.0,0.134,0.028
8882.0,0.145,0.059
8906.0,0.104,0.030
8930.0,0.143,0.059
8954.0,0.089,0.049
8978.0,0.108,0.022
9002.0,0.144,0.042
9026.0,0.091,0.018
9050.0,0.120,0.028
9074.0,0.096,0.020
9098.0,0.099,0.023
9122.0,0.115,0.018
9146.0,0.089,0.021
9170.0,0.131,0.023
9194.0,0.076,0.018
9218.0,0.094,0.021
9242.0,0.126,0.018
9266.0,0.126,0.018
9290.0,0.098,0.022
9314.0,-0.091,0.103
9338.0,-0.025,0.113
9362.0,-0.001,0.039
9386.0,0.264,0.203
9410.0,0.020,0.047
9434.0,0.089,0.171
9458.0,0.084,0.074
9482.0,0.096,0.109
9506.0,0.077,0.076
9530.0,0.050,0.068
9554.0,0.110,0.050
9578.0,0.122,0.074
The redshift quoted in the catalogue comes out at 0.719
